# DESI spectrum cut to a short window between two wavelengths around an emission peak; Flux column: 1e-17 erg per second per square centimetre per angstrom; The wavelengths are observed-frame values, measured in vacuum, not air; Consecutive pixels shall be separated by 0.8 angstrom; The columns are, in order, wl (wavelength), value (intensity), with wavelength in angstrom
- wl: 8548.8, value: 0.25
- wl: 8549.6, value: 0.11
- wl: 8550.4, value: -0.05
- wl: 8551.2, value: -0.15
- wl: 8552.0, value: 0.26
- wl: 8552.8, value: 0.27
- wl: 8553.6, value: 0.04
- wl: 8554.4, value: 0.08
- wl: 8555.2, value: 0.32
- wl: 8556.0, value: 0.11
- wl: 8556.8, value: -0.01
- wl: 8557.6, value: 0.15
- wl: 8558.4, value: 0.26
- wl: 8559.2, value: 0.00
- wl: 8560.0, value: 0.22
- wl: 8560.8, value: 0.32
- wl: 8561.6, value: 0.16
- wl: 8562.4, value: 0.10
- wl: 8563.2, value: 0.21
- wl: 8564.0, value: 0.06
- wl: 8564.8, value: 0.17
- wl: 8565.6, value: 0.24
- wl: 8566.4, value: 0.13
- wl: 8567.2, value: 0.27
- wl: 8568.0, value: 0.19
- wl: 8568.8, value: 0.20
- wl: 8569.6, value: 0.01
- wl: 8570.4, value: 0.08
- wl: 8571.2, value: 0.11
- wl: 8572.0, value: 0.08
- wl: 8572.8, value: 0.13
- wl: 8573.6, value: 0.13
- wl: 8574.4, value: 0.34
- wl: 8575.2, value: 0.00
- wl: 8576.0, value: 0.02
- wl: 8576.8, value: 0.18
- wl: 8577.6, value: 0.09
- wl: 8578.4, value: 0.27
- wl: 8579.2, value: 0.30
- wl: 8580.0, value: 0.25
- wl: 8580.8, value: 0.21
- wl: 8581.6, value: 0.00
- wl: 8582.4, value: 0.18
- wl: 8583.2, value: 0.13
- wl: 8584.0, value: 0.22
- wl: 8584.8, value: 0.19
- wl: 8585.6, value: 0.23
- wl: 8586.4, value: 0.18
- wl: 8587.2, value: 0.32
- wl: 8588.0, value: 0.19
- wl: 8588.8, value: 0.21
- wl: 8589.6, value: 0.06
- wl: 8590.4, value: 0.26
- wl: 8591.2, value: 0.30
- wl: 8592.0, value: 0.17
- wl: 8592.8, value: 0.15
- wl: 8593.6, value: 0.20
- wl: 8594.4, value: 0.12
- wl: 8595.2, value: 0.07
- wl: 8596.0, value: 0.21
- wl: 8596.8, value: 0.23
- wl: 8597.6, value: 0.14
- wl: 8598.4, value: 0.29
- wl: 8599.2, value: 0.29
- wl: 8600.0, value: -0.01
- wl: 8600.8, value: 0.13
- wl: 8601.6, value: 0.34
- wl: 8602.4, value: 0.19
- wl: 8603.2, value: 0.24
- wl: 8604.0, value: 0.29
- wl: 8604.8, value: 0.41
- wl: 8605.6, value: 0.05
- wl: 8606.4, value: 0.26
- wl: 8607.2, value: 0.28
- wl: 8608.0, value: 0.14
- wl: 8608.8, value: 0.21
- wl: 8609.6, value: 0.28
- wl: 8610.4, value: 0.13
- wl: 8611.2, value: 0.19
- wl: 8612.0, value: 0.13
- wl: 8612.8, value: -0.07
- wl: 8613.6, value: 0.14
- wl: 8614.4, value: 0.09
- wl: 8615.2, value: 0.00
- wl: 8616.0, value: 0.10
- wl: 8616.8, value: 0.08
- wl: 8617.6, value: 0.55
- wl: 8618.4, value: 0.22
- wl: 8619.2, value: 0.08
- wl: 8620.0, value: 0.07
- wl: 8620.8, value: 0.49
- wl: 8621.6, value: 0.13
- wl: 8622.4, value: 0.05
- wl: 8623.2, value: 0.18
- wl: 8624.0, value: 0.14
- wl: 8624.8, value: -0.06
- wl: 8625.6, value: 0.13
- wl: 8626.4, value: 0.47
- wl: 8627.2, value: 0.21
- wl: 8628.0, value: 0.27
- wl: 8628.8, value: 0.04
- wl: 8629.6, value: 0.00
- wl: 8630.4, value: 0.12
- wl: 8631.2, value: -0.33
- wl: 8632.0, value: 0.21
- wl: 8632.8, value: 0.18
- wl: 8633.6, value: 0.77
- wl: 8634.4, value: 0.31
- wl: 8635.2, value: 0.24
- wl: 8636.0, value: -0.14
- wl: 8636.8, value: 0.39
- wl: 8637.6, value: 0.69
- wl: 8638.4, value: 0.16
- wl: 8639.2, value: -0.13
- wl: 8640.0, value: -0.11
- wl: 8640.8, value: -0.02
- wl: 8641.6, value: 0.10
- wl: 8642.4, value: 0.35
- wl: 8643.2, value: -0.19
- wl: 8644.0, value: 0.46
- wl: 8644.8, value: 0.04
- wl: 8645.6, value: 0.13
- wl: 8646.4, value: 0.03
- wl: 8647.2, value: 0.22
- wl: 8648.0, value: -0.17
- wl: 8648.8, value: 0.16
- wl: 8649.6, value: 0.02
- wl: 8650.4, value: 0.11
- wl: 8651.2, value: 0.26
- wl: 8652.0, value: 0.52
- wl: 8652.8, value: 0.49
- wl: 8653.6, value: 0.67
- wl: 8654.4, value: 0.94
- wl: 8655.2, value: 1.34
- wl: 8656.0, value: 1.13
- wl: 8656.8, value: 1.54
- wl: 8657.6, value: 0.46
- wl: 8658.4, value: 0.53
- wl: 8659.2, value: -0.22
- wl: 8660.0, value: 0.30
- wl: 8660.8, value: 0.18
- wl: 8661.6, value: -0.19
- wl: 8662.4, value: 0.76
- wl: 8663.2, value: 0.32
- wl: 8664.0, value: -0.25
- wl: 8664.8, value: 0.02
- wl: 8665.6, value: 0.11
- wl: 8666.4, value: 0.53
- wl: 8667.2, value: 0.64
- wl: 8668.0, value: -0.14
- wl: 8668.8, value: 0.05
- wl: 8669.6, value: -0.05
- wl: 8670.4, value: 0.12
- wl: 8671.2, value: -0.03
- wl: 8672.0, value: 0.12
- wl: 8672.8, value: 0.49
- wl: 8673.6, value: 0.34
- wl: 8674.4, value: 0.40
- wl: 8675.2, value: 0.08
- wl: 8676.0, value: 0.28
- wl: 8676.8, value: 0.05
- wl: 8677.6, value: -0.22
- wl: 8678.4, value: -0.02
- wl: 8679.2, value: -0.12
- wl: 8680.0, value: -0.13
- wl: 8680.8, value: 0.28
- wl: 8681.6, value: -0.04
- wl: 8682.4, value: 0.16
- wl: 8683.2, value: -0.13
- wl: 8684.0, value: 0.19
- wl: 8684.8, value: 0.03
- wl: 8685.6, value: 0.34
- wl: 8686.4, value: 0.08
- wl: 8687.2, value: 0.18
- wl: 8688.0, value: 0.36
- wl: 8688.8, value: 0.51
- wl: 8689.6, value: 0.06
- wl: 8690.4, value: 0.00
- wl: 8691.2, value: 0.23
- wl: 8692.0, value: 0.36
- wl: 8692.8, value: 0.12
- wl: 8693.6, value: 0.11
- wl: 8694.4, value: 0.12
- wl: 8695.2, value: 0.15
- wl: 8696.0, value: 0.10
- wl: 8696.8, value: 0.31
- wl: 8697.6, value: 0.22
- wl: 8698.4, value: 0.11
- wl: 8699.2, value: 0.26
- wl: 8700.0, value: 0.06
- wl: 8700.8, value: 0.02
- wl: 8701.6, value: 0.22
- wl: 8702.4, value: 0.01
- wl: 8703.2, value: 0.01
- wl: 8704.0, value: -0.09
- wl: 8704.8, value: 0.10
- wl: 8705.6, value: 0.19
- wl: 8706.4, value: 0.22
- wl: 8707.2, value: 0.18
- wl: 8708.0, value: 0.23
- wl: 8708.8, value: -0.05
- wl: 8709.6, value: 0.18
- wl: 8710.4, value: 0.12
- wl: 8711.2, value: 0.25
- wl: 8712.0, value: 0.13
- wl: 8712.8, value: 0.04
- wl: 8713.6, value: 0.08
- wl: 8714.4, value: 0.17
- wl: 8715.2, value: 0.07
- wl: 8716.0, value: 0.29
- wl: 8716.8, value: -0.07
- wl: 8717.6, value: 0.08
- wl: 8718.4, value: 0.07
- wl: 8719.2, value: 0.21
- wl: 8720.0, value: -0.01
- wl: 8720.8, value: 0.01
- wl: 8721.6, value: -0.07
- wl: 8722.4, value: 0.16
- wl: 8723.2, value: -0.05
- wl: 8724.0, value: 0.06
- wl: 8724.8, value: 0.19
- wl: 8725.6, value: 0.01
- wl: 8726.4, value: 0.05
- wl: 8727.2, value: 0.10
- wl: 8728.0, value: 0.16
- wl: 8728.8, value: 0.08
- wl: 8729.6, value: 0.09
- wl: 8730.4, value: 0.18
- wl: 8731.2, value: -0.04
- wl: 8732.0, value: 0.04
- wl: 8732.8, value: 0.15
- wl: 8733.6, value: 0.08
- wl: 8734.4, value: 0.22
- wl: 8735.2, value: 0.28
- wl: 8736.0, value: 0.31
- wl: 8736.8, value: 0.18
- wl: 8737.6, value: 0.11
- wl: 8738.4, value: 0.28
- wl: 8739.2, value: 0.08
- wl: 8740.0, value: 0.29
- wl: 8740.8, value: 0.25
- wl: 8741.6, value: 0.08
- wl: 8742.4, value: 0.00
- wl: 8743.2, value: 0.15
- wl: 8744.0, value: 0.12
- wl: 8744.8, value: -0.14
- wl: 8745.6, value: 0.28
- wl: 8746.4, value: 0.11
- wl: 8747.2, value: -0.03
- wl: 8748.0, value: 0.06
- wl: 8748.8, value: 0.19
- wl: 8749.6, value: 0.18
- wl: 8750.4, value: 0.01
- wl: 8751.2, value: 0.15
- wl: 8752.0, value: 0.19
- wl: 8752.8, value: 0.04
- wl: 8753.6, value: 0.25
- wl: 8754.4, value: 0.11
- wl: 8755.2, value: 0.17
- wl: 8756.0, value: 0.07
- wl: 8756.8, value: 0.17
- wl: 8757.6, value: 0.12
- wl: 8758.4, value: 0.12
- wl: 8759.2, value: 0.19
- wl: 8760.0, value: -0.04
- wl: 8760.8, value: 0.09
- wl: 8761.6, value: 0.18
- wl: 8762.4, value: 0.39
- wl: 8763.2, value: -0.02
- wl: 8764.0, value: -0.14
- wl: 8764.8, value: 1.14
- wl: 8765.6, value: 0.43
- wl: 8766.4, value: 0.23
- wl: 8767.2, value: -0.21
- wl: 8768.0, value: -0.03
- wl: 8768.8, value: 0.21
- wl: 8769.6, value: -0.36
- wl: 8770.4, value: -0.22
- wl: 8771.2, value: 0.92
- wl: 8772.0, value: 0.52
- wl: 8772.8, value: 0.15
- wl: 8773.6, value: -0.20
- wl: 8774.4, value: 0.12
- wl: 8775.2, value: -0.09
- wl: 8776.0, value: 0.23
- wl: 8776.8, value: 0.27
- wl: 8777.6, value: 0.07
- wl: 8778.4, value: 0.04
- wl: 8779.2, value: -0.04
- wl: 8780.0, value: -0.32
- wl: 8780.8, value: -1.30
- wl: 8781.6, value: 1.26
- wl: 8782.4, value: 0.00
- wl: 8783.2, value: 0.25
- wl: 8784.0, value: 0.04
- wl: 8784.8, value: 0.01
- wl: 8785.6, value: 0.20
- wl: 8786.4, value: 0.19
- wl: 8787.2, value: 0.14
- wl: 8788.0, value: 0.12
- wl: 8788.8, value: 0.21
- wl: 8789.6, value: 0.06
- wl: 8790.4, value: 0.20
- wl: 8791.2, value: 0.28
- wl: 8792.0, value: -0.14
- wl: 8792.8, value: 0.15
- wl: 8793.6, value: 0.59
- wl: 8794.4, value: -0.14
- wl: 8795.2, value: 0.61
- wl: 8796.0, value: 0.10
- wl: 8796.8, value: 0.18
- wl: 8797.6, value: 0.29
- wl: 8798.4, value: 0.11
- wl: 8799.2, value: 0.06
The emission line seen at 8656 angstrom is H-beta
